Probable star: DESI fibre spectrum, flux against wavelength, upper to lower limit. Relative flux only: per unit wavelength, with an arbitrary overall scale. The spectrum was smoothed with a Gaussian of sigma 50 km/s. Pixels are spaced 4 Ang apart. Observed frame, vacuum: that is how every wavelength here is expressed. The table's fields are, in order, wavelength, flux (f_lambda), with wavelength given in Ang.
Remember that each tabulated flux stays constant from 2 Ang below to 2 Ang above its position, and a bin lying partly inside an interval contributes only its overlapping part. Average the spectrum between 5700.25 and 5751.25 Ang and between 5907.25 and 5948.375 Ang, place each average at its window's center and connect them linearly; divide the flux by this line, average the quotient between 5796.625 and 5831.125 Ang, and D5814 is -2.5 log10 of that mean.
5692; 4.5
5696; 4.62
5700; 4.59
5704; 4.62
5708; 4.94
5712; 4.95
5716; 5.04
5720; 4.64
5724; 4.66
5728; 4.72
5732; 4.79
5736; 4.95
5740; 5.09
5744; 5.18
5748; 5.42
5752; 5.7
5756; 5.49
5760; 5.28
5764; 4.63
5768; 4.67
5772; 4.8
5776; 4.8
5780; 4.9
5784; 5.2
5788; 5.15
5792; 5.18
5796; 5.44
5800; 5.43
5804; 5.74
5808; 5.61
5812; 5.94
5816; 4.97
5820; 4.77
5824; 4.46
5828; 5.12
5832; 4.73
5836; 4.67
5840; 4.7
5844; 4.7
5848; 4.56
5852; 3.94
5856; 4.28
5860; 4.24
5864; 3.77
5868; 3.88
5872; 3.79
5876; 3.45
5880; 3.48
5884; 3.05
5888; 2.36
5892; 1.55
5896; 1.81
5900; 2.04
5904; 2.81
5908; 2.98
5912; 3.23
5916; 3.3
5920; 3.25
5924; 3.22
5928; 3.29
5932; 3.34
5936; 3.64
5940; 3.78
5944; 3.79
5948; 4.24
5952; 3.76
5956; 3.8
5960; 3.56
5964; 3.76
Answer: -0.22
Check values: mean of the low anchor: 4.92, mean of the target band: 5.25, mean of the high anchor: 3.44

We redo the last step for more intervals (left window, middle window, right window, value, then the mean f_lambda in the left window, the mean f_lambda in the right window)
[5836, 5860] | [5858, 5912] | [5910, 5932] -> 0.27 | 4.44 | 3.27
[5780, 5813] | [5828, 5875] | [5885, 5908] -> -0.18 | 5.41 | 2.23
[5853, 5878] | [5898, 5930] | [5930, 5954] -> 0.25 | 3.9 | 3.76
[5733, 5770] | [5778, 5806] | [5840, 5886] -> -0.13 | 5.15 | 3.96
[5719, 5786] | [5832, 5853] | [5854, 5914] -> -0.22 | 5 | 3.11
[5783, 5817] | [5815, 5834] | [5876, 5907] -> -0.04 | 5.43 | 2.53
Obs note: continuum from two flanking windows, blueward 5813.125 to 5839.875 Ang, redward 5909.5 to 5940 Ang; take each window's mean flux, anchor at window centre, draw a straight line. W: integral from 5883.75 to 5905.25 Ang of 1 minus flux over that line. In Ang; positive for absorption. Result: 9.1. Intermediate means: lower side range 4.82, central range 2.19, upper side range 3.35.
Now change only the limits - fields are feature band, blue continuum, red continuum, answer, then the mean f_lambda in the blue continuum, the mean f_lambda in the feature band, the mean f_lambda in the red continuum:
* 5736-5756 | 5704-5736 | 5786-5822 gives -1.4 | 4.82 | 5.32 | 5.36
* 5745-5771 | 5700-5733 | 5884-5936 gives -4.9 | 4.78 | 5.18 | 2.81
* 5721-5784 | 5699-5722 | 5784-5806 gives 1.0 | 4.81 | 5.01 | 5.37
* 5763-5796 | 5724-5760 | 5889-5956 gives -1.7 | 5.15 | 4.96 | 3.14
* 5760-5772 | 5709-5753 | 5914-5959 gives -0.1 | 5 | 4.78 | 3.58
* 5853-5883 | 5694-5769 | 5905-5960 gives 1.1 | 4.95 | 3.82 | 3.5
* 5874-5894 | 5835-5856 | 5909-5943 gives 6.0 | 4.48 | 2.78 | 3.38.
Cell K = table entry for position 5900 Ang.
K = 2.04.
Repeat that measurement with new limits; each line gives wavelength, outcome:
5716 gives 5.04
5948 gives 4.24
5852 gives 3.94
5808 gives 5.61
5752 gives 5.7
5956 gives 3.8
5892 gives 1.55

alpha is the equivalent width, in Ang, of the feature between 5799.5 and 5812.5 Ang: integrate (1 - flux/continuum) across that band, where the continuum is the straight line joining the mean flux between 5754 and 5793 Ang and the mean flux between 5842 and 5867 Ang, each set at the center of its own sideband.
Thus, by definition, -2.7 Ang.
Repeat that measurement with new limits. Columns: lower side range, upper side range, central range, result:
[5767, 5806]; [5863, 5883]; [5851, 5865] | -0.67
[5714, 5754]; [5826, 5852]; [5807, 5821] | -1.69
